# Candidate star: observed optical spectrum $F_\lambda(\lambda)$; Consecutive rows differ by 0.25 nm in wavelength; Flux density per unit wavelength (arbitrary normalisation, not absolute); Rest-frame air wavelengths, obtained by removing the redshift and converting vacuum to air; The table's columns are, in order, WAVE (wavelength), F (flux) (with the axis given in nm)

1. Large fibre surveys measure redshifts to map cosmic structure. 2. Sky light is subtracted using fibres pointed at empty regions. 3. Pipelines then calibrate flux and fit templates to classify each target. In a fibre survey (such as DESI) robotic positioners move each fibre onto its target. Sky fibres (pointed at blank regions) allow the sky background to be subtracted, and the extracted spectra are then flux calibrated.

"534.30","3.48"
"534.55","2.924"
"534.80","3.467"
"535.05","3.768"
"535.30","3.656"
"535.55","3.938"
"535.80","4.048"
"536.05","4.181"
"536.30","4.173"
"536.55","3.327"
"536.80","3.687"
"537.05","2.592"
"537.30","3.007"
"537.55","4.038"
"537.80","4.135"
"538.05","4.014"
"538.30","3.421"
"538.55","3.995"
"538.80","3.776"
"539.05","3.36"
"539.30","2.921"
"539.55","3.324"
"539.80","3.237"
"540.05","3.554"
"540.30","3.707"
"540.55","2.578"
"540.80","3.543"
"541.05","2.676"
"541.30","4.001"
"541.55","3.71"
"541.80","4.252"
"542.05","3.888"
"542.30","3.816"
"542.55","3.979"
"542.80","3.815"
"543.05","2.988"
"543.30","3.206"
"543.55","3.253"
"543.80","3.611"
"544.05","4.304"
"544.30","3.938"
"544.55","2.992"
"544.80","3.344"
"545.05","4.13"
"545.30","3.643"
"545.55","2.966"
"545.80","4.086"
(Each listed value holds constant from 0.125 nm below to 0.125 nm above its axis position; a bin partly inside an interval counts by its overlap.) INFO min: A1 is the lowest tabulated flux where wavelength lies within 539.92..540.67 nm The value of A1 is 2.578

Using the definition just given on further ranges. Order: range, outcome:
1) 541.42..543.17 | 2.988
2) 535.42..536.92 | 3.327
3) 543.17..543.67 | 3.206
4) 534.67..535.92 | 3.467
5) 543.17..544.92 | 2.992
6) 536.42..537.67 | 2.592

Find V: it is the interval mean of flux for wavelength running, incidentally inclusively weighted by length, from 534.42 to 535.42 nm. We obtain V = 3.45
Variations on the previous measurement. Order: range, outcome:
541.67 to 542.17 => 4.07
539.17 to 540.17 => 3.26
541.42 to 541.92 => 3.98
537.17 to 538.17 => 3.79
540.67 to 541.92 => 3.63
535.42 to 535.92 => 3.99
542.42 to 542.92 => 3.9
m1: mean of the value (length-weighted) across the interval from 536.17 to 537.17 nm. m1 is 3.45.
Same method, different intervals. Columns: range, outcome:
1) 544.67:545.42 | 3.7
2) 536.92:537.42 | 2.81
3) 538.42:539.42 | 3.52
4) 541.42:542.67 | 3.93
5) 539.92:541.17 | 3.21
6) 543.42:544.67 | 3.62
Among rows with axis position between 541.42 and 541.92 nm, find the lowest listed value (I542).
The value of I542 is 3.71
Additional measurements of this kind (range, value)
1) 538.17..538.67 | 3.421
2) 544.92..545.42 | 3.643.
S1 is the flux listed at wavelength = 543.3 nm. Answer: 3.206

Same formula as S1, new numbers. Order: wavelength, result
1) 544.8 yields 3.344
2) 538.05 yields 4.014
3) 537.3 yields 3.007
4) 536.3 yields 4.173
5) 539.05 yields 3.36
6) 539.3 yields 2.921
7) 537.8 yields 4.135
